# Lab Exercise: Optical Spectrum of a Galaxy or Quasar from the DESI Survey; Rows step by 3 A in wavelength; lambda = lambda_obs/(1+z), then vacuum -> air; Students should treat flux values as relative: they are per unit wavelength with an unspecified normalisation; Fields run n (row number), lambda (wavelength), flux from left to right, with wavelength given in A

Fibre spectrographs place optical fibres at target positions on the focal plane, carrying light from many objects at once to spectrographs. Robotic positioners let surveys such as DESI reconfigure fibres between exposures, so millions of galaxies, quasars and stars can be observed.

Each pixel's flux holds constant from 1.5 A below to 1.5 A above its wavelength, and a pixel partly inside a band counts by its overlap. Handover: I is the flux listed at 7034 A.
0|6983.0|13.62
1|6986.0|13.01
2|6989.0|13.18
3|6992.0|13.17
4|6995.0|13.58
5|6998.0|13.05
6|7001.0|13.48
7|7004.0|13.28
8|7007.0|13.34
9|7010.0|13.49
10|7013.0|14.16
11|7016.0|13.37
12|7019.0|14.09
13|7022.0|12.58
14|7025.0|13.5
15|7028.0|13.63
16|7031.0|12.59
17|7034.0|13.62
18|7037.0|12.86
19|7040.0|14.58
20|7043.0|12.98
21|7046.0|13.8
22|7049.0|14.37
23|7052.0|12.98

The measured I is 13.62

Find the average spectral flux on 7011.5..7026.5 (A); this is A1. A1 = 13.5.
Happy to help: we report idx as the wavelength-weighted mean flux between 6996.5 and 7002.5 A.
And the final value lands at 13.3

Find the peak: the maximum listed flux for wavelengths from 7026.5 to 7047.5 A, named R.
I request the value 14.58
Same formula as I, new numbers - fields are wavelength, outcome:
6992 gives 13.17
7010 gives 13.49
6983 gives 13.62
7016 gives 13.37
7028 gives 13.63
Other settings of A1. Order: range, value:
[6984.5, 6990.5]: 13.1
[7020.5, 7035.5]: 13.2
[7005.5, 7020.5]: 13.7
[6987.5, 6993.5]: 13.2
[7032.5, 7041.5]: 13.7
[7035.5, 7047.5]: 13.6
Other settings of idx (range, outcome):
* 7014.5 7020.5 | 13.7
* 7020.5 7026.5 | 13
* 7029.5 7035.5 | 13.1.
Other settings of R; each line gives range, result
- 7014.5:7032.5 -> 14.09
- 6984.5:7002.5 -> 13.58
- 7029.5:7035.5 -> 13.62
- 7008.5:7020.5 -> 14.16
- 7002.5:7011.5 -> 13.49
